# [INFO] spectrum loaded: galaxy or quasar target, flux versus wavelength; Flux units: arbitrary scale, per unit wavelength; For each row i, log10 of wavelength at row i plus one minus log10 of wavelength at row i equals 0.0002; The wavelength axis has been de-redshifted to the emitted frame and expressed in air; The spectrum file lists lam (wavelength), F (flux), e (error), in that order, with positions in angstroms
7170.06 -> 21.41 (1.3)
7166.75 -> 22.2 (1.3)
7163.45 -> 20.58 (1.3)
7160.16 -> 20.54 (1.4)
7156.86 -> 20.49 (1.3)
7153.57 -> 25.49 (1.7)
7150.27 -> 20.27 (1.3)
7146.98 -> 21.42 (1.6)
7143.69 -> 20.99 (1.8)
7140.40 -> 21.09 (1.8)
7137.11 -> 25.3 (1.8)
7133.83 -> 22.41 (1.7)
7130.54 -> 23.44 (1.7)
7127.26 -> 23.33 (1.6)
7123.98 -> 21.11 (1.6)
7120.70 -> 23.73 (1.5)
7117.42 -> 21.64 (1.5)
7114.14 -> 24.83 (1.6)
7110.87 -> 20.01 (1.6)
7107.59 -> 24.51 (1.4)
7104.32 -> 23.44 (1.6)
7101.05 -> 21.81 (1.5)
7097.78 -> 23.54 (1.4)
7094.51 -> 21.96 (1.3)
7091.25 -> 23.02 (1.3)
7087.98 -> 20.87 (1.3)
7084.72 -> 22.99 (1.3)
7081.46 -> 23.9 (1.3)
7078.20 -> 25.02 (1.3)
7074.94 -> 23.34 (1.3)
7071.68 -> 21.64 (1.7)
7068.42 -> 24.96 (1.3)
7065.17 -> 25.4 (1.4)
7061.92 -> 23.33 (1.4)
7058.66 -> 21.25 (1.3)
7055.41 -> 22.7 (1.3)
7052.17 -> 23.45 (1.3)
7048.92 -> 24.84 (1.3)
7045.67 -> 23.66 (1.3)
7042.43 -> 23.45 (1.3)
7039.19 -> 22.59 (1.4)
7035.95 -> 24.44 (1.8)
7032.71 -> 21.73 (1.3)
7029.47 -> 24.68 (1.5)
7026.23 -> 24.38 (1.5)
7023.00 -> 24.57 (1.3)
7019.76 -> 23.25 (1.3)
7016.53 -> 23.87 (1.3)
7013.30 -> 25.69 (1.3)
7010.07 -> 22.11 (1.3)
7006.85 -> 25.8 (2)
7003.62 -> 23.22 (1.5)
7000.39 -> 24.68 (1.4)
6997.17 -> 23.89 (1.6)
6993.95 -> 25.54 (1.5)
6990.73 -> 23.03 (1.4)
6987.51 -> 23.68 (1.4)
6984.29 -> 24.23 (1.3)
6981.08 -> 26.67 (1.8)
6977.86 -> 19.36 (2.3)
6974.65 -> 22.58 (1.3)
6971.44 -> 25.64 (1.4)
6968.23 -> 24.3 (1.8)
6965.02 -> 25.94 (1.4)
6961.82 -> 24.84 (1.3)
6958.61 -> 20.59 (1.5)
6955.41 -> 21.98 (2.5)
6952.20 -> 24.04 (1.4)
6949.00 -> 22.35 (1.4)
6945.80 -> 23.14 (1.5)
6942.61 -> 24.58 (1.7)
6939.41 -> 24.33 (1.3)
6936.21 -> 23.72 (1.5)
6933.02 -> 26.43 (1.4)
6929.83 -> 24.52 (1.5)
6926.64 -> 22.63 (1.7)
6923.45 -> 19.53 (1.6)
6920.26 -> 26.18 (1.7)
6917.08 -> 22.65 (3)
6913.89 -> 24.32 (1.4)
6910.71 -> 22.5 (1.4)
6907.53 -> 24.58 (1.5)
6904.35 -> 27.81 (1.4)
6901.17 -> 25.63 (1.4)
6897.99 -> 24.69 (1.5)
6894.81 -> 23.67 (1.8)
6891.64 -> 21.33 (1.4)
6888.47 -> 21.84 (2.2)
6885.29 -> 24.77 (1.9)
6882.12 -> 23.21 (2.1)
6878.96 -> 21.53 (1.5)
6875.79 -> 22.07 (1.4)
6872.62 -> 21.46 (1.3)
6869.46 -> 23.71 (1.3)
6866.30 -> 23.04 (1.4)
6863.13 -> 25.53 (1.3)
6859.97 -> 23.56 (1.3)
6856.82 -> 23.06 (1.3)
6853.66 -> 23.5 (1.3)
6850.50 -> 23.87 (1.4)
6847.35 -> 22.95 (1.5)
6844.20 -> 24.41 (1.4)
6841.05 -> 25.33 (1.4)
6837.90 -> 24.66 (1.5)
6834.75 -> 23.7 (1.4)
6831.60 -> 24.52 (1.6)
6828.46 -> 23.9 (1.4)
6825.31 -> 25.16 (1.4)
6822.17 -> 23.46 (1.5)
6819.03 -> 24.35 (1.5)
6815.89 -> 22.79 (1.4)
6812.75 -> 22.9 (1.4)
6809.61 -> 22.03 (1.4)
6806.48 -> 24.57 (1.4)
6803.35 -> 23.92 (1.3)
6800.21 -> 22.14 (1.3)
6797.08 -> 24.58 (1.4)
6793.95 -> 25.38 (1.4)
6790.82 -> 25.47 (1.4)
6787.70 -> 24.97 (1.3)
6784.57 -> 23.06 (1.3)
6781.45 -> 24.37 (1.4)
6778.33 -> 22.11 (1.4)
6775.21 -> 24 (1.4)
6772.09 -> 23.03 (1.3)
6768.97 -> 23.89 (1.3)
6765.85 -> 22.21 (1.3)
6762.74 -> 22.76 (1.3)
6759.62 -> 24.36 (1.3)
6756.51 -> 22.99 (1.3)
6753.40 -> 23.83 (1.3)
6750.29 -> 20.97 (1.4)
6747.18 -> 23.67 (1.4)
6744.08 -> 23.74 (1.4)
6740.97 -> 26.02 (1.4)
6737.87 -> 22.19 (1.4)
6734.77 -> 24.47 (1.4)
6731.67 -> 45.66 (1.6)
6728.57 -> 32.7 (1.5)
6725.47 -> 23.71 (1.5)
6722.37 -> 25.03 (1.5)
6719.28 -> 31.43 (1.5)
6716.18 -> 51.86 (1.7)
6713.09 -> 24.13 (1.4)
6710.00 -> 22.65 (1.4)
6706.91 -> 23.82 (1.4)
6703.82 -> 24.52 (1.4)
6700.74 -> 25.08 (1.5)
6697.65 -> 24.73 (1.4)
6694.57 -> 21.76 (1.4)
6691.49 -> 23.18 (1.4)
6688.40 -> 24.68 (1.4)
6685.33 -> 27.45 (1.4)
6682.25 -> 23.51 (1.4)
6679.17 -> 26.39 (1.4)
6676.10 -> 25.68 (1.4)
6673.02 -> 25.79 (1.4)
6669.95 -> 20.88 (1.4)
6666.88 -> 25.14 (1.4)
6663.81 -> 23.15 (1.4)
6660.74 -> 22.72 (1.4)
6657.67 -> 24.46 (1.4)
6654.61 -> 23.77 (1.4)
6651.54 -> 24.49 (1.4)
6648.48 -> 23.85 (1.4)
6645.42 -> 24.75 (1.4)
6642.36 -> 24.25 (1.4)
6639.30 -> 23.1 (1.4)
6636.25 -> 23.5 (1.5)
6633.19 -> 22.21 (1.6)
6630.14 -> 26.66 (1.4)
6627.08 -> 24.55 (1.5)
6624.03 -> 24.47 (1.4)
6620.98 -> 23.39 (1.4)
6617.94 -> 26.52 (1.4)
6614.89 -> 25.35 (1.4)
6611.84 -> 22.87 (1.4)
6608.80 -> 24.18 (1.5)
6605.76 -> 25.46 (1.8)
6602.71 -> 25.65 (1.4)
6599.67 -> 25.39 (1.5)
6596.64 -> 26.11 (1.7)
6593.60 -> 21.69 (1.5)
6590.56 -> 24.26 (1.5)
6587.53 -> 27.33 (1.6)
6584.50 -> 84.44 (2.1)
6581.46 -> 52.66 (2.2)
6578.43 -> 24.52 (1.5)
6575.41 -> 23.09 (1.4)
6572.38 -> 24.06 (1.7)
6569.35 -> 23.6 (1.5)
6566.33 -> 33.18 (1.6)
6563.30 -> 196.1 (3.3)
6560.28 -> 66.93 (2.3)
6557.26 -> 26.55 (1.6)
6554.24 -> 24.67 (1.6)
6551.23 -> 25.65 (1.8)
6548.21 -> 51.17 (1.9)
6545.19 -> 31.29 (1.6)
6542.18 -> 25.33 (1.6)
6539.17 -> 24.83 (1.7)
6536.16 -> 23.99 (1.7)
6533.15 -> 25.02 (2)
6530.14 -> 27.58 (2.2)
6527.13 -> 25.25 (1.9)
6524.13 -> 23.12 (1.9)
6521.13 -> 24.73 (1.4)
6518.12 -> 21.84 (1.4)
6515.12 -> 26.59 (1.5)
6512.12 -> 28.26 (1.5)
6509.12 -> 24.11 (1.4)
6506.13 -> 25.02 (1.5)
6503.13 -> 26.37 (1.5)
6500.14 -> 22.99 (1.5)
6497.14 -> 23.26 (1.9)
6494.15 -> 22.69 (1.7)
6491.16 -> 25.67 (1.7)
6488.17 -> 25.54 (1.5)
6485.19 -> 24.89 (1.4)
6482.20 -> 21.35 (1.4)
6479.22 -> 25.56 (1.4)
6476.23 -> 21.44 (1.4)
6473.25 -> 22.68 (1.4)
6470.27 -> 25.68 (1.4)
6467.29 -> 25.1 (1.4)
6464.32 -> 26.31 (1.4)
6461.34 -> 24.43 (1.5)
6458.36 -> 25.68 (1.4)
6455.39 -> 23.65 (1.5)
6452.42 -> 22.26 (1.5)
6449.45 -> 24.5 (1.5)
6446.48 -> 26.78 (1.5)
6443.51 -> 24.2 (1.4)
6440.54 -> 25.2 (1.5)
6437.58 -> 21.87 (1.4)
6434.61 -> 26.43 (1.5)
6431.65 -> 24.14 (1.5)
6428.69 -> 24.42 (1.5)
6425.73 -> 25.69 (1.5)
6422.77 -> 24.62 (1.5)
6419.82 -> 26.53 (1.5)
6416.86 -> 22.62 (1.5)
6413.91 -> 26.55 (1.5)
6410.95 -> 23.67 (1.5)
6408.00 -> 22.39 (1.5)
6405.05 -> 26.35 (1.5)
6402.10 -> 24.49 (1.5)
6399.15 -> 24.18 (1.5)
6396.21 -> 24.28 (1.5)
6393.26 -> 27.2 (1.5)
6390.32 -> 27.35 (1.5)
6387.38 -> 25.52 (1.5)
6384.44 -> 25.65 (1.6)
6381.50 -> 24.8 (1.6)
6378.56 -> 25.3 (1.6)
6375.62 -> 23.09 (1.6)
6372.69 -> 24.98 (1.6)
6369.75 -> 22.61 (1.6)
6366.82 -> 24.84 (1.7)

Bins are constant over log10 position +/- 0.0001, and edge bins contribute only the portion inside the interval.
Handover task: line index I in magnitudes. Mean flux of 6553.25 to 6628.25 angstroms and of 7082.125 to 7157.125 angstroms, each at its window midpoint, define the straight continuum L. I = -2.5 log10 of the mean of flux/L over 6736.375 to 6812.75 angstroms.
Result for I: 0.33 mag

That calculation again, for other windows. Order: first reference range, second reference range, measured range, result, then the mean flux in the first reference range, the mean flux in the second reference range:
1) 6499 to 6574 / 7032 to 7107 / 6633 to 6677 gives 0.336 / 35.2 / 23.2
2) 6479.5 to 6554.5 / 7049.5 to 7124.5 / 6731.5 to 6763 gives 0.005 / 26.1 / 23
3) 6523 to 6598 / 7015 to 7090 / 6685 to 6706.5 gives 0.380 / 38.6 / 23.5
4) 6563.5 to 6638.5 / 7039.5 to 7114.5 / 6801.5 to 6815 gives 0.193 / 31.4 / 23.2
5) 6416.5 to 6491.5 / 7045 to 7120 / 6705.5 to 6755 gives -0.166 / 24.5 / 23.1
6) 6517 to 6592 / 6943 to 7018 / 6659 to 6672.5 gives 0.437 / 38.6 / 23.8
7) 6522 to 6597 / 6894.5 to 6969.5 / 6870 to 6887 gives 0.151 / 38.6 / 24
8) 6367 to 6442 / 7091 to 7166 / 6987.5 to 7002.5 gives -0.063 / 24.8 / 22.4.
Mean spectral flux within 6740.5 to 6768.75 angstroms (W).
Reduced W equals 23.3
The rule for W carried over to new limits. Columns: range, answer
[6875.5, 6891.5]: 22.6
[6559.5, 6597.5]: 48.3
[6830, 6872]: 23.9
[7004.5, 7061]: 23.7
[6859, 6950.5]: 23.6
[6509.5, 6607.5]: 35.5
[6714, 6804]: 26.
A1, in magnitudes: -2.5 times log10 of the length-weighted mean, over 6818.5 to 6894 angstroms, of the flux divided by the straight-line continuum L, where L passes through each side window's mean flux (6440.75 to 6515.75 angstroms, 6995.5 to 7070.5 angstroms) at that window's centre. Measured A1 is 0.02 mag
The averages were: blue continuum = 24.6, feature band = 23.5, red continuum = 23.8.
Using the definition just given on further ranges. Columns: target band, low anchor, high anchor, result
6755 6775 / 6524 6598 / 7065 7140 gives 0.38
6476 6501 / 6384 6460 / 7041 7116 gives 0.04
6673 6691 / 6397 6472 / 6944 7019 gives -0.05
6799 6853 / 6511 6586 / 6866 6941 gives 0.13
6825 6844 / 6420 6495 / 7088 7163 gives -0.05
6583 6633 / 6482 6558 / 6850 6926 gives -0.12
